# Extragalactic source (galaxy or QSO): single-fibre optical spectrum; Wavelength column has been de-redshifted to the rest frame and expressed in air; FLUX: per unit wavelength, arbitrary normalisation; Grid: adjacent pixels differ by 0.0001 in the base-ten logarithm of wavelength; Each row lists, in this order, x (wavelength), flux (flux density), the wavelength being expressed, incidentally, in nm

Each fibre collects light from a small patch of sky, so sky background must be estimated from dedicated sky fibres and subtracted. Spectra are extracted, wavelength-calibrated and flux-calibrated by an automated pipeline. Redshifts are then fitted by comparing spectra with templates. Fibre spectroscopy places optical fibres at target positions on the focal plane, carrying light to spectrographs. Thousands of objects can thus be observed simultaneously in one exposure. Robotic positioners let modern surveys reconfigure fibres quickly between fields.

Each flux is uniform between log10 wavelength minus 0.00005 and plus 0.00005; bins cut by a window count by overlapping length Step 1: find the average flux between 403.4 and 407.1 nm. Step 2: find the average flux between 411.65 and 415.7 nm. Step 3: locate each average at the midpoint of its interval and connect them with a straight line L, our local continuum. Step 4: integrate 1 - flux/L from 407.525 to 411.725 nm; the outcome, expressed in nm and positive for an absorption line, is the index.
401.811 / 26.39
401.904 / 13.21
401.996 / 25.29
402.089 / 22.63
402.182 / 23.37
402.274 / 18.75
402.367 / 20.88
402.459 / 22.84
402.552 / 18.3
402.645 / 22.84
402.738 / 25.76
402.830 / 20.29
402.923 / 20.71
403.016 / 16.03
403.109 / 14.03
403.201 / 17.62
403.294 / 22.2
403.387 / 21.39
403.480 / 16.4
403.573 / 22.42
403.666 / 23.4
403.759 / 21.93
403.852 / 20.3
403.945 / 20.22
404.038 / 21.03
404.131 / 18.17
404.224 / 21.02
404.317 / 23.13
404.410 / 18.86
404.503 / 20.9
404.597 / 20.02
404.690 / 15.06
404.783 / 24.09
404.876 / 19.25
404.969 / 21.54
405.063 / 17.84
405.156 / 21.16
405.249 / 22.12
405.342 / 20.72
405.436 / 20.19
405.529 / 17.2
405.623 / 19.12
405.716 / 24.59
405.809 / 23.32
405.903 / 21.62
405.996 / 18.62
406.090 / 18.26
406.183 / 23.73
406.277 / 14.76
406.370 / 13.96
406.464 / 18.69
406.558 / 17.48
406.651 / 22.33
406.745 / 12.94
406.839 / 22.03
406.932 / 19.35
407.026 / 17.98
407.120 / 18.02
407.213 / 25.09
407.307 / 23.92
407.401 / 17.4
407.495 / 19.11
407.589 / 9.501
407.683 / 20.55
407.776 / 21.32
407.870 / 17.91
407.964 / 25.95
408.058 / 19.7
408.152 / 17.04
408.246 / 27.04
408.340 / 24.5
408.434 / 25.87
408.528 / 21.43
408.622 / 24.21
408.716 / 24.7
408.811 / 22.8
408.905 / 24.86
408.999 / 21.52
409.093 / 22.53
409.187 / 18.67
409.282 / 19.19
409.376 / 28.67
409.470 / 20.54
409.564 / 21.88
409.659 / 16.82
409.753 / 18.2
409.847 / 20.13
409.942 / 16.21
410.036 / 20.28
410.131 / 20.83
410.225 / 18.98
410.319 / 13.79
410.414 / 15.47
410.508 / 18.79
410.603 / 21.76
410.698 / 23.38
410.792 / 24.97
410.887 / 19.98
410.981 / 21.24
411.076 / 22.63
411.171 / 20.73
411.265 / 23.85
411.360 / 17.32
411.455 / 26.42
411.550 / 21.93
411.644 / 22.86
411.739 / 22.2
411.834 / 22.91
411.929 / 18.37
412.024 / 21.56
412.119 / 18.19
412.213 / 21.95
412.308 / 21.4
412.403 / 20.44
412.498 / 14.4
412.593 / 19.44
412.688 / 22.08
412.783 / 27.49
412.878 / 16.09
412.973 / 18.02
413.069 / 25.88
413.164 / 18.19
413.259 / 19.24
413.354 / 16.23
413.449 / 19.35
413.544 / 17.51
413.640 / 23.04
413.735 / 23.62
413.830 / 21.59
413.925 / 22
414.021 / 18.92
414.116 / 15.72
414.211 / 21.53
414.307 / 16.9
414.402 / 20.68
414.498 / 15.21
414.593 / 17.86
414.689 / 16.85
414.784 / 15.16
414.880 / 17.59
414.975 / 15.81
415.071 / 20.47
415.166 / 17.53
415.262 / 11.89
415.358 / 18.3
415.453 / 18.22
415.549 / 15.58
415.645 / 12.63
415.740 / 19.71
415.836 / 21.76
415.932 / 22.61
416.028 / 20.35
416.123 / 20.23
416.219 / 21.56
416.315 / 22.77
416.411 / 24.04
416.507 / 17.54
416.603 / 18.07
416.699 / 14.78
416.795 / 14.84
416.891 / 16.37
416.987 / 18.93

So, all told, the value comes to -0.35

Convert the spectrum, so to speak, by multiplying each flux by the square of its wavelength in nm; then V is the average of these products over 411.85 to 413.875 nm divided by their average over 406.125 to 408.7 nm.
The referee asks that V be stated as 1.0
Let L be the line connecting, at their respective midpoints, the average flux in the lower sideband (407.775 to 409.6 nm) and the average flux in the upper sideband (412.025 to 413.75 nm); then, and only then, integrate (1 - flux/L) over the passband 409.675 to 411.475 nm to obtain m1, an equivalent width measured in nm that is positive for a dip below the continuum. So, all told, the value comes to 0.111 nm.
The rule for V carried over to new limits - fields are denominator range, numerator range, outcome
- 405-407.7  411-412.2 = 1.14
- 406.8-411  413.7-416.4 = 0.93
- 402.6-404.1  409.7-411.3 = 1.02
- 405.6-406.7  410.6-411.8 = 1.16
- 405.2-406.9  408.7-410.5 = 1.05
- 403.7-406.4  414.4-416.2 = 0.93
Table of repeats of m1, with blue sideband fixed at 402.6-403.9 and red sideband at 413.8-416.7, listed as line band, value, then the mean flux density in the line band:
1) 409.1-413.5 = -0.29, 20.4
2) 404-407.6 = 0.05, 19.7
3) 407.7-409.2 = -0.23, 22.6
